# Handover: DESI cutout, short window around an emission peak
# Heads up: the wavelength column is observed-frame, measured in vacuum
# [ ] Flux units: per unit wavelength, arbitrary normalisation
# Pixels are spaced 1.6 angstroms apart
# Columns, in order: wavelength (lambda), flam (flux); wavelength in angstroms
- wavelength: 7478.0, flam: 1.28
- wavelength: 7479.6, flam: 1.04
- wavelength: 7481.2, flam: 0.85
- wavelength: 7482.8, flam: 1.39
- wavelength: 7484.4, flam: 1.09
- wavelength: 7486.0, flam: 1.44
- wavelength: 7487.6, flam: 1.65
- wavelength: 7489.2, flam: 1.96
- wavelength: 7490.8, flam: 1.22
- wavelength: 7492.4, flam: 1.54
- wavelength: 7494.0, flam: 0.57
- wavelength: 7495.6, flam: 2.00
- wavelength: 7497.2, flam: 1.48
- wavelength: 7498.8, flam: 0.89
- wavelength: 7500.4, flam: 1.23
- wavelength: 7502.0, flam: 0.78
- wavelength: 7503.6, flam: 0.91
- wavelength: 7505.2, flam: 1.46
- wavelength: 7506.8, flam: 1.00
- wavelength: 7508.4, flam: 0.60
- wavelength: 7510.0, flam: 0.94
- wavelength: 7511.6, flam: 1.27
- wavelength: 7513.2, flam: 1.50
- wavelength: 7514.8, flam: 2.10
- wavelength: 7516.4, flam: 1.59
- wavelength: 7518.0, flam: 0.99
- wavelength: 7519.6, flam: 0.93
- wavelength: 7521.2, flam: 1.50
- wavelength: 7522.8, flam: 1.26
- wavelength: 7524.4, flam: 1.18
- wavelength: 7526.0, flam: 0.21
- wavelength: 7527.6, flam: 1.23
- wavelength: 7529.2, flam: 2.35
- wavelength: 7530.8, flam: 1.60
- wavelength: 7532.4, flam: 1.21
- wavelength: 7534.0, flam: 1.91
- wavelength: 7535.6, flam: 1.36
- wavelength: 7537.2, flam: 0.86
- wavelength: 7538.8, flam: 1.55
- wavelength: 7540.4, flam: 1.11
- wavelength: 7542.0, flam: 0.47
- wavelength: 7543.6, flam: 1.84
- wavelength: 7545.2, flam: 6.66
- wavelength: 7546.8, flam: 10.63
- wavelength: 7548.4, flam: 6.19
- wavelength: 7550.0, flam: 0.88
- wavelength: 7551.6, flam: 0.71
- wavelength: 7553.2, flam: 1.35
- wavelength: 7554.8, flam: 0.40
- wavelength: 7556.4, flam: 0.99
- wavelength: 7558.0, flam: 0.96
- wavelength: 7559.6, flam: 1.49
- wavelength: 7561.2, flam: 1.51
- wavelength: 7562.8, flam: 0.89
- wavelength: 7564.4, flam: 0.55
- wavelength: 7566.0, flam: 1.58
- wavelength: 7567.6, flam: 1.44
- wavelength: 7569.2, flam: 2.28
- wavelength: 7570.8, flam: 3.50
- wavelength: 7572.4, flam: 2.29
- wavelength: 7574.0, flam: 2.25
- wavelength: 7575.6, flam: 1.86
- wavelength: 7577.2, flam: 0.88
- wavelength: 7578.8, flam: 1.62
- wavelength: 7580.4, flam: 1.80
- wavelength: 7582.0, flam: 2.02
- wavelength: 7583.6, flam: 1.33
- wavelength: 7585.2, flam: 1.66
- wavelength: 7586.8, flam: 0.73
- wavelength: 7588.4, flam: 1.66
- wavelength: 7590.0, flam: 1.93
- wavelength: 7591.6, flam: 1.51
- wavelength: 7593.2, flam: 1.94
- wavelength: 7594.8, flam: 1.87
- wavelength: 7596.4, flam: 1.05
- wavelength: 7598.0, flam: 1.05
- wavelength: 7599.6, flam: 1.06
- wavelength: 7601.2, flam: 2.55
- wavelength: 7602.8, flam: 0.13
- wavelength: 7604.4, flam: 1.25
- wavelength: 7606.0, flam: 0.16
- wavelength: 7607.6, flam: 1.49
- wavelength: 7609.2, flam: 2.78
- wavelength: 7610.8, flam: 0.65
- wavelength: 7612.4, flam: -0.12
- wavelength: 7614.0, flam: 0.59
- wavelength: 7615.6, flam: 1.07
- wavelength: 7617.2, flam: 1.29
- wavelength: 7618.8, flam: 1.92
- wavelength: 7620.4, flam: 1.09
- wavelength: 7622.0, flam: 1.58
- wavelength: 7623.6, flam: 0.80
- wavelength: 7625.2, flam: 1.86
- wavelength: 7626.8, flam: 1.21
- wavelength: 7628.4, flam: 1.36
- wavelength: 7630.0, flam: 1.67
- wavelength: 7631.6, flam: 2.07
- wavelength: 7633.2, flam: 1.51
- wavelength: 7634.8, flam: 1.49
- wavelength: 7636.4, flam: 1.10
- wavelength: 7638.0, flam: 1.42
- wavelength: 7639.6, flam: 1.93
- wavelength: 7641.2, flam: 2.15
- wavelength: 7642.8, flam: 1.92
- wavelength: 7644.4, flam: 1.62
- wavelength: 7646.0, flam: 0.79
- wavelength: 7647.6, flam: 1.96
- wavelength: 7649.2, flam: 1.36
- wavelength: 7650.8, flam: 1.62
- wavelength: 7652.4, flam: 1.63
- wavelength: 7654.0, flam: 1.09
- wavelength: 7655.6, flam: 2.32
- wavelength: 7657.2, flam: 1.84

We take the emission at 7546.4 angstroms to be H-alpha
